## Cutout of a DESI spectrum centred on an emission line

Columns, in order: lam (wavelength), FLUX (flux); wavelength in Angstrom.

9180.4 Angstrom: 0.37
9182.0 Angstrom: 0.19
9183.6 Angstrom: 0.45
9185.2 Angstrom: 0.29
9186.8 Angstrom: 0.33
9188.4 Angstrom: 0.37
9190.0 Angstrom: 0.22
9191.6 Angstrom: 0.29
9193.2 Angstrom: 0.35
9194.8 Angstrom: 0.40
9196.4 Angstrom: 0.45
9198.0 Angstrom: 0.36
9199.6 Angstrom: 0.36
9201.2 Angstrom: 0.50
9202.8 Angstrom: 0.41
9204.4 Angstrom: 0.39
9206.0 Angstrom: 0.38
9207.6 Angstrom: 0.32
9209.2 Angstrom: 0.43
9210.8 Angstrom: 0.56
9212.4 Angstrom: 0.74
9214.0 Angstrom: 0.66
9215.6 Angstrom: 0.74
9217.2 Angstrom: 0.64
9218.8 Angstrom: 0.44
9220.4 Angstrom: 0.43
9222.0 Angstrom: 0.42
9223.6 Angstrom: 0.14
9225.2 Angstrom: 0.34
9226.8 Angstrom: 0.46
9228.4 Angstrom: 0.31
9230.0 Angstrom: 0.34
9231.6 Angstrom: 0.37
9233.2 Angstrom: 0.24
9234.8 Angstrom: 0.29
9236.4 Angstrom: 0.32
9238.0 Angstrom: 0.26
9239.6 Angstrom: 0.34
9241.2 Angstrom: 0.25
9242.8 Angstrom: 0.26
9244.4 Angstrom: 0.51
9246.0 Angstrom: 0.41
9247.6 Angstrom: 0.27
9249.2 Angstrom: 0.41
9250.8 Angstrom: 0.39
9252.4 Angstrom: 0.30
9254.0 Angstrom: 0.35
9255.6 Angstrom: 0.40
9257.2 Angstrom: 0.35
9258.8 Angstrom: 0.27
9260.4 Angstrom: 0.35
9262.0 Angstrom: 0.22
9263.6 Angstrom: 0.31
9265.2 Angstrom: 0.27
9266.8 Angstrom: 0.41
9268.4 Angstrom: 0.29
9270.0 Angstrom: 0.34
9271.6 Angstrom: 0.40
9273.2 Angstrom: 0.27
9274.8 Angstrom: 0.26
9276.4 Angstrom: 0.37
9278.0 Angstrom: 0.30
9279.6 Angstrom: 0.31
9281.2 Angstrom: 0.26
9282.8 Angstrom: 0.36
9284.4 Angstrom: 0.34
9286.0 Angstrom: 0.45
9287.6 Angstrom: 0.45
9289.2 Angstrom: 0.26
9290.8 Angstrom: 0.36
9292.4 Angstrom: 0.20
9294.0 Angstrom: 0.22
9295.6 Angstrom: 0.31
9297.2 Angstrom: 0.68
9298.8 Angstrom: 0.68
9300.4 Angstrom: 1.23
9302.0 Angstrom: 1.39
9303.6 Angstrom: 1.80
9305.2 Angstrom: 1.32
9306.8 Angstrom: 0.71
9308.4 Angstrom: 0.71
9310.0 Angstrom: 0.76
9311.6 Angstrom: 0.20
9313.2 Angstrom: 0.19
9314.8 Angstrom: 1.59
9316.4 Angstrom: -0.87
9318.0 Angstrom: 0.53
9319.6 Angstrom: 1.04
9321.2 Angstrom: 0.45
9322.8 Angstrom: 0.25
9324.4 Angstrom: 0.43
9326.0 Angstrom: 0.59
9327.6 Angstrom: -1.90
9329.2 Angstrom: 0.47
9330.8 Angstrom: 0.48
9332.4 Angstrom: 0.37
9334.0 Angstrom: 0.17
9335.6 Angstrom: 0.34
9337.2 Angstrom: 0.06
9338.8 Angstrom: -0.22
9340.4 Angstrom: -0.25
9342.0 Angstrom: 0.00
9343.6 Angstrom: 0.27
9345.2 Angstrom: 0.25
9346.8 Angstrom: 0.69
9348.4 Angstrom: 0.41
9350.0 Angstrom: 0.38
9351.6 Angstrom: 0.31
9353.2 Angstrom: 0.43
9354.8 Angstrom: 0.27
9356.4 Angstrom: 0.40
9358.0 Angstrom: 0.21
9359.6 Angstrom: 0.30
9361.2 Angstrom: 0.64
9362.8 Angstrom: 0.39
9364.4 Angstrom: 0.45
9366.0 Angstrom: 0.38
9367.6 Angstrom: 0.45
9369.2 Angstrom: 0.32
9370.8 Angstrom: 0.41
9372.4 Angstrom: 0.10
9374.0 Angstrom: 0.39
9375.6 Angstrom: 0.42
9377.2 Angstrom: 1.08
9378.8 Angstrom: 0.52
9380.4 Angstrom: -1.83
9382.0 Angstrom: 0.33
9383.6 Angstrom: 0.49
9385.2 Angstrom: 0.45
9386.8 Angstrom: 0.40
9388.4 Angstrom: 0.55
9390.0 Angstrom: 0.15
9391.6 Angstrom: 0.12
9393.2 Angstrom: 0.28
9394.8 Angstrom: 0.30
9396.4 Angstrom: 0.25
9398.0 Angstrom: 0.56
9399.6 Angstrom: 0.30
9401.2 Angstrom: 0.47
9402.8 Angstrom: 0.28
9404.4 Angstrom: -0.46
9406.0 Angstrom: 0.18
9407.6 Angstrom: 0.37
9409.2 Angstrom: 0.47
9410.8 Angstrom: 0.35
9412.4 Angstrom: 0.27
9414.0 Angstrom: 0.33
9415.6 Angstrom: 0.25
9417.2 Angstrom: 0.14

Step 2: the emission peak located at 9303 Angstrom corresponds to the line [O III] 5007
